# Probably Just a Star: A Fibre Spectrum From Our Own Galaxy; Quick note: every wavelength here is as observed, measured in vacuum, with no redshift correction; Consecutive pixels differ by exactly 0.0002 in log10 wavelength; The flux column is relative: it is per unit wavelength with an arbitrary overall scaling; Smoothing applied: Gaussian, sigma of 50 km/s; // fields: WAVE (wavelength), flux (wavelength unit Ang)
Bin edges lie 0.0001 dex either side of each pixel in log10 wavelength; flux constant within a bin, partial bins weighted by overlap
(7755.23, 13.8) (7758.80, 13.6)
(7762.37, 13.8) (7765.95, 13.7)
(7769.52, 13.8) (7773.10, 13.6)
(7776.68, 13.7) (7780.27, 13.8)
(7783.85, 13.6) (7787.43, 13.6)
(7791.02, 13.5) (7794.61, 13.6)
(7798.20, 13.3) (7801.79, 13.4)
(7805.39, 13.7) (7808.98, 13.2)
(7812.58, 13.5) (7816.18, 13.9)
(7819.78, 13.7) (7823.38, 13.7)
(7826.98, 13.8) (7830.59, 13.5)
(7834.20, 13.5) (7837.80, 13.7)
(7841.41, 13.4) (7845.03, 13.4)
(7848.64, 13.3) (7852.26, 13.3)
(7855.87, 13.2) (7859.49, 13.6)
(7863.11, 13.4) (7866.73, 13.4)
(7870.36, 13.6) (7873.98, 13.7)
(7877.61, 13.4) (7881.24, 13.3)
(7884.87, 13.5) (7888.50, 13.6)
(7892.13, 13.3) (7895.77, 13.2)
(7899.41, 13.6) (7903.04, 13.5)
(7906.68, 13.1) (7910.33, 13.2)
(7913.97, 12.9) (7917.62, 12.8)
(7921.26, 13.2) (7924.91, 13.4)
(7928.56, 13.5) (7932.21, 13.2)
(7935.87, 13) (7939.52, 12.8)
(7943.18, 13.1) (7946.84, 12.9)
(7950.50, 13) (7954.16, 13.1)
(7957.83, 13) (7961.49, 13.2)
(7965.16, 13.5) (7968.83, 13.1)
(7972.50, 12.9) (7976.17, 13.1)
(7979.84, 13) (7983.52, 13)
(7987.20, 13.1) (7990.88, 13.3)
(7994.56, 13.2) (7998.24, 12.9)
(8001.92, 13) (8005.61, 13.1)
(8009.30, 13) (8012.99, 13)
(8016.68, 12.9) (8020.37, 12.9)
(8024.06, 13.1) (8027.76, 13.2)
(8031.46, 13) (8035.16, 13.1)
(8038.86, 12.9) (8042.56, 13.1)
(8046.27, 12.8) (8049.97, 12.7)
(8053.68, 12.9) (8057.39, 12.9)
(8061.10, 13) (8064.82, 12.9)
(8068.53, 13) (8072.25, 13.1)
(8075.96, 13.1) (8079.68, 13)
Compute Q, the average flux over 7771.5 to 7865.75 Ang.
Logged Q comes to 13.5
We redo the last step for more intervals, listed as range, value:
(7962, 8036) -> 13.1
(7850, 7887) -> 13.4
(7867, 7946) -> 13.3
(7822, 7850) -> 13.5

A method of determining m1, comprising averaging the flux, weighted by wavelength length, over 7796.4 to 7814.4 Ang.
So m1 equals 13.4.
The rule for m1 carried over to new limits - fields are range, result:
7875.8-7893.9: 13.4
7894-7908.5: 13.4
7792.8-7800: 13.5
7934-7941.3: 12.9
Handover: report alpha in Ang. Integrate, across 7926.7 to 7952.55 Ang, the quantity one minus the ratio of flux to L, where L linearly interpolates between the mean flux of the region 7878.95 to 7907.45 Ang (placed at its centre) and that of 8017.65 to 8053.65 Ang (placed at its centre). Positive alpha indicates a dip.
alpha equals 0.4 Ang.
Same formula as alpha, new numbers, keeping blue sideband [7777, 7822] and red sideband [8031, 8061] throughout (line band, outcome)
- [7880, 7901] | -0.1 Ang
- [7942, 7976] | 0.2 Ang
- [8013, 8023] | 0.1 Ang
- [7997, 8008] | 0.0 Ang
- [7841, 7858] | 0.2 Ang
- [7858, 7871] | -0.1 Ang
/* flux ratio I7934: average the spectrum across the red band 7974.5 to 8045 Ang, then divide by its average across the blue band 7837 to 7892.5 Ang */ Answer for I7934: 1.0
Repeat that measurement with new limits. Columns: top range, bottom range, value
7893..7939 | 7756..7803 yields 0.97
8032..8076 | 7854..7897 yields 0.96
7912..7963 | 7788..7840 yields 0.96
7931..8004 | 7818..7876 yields 0.97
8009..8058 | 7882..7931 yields 0.98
